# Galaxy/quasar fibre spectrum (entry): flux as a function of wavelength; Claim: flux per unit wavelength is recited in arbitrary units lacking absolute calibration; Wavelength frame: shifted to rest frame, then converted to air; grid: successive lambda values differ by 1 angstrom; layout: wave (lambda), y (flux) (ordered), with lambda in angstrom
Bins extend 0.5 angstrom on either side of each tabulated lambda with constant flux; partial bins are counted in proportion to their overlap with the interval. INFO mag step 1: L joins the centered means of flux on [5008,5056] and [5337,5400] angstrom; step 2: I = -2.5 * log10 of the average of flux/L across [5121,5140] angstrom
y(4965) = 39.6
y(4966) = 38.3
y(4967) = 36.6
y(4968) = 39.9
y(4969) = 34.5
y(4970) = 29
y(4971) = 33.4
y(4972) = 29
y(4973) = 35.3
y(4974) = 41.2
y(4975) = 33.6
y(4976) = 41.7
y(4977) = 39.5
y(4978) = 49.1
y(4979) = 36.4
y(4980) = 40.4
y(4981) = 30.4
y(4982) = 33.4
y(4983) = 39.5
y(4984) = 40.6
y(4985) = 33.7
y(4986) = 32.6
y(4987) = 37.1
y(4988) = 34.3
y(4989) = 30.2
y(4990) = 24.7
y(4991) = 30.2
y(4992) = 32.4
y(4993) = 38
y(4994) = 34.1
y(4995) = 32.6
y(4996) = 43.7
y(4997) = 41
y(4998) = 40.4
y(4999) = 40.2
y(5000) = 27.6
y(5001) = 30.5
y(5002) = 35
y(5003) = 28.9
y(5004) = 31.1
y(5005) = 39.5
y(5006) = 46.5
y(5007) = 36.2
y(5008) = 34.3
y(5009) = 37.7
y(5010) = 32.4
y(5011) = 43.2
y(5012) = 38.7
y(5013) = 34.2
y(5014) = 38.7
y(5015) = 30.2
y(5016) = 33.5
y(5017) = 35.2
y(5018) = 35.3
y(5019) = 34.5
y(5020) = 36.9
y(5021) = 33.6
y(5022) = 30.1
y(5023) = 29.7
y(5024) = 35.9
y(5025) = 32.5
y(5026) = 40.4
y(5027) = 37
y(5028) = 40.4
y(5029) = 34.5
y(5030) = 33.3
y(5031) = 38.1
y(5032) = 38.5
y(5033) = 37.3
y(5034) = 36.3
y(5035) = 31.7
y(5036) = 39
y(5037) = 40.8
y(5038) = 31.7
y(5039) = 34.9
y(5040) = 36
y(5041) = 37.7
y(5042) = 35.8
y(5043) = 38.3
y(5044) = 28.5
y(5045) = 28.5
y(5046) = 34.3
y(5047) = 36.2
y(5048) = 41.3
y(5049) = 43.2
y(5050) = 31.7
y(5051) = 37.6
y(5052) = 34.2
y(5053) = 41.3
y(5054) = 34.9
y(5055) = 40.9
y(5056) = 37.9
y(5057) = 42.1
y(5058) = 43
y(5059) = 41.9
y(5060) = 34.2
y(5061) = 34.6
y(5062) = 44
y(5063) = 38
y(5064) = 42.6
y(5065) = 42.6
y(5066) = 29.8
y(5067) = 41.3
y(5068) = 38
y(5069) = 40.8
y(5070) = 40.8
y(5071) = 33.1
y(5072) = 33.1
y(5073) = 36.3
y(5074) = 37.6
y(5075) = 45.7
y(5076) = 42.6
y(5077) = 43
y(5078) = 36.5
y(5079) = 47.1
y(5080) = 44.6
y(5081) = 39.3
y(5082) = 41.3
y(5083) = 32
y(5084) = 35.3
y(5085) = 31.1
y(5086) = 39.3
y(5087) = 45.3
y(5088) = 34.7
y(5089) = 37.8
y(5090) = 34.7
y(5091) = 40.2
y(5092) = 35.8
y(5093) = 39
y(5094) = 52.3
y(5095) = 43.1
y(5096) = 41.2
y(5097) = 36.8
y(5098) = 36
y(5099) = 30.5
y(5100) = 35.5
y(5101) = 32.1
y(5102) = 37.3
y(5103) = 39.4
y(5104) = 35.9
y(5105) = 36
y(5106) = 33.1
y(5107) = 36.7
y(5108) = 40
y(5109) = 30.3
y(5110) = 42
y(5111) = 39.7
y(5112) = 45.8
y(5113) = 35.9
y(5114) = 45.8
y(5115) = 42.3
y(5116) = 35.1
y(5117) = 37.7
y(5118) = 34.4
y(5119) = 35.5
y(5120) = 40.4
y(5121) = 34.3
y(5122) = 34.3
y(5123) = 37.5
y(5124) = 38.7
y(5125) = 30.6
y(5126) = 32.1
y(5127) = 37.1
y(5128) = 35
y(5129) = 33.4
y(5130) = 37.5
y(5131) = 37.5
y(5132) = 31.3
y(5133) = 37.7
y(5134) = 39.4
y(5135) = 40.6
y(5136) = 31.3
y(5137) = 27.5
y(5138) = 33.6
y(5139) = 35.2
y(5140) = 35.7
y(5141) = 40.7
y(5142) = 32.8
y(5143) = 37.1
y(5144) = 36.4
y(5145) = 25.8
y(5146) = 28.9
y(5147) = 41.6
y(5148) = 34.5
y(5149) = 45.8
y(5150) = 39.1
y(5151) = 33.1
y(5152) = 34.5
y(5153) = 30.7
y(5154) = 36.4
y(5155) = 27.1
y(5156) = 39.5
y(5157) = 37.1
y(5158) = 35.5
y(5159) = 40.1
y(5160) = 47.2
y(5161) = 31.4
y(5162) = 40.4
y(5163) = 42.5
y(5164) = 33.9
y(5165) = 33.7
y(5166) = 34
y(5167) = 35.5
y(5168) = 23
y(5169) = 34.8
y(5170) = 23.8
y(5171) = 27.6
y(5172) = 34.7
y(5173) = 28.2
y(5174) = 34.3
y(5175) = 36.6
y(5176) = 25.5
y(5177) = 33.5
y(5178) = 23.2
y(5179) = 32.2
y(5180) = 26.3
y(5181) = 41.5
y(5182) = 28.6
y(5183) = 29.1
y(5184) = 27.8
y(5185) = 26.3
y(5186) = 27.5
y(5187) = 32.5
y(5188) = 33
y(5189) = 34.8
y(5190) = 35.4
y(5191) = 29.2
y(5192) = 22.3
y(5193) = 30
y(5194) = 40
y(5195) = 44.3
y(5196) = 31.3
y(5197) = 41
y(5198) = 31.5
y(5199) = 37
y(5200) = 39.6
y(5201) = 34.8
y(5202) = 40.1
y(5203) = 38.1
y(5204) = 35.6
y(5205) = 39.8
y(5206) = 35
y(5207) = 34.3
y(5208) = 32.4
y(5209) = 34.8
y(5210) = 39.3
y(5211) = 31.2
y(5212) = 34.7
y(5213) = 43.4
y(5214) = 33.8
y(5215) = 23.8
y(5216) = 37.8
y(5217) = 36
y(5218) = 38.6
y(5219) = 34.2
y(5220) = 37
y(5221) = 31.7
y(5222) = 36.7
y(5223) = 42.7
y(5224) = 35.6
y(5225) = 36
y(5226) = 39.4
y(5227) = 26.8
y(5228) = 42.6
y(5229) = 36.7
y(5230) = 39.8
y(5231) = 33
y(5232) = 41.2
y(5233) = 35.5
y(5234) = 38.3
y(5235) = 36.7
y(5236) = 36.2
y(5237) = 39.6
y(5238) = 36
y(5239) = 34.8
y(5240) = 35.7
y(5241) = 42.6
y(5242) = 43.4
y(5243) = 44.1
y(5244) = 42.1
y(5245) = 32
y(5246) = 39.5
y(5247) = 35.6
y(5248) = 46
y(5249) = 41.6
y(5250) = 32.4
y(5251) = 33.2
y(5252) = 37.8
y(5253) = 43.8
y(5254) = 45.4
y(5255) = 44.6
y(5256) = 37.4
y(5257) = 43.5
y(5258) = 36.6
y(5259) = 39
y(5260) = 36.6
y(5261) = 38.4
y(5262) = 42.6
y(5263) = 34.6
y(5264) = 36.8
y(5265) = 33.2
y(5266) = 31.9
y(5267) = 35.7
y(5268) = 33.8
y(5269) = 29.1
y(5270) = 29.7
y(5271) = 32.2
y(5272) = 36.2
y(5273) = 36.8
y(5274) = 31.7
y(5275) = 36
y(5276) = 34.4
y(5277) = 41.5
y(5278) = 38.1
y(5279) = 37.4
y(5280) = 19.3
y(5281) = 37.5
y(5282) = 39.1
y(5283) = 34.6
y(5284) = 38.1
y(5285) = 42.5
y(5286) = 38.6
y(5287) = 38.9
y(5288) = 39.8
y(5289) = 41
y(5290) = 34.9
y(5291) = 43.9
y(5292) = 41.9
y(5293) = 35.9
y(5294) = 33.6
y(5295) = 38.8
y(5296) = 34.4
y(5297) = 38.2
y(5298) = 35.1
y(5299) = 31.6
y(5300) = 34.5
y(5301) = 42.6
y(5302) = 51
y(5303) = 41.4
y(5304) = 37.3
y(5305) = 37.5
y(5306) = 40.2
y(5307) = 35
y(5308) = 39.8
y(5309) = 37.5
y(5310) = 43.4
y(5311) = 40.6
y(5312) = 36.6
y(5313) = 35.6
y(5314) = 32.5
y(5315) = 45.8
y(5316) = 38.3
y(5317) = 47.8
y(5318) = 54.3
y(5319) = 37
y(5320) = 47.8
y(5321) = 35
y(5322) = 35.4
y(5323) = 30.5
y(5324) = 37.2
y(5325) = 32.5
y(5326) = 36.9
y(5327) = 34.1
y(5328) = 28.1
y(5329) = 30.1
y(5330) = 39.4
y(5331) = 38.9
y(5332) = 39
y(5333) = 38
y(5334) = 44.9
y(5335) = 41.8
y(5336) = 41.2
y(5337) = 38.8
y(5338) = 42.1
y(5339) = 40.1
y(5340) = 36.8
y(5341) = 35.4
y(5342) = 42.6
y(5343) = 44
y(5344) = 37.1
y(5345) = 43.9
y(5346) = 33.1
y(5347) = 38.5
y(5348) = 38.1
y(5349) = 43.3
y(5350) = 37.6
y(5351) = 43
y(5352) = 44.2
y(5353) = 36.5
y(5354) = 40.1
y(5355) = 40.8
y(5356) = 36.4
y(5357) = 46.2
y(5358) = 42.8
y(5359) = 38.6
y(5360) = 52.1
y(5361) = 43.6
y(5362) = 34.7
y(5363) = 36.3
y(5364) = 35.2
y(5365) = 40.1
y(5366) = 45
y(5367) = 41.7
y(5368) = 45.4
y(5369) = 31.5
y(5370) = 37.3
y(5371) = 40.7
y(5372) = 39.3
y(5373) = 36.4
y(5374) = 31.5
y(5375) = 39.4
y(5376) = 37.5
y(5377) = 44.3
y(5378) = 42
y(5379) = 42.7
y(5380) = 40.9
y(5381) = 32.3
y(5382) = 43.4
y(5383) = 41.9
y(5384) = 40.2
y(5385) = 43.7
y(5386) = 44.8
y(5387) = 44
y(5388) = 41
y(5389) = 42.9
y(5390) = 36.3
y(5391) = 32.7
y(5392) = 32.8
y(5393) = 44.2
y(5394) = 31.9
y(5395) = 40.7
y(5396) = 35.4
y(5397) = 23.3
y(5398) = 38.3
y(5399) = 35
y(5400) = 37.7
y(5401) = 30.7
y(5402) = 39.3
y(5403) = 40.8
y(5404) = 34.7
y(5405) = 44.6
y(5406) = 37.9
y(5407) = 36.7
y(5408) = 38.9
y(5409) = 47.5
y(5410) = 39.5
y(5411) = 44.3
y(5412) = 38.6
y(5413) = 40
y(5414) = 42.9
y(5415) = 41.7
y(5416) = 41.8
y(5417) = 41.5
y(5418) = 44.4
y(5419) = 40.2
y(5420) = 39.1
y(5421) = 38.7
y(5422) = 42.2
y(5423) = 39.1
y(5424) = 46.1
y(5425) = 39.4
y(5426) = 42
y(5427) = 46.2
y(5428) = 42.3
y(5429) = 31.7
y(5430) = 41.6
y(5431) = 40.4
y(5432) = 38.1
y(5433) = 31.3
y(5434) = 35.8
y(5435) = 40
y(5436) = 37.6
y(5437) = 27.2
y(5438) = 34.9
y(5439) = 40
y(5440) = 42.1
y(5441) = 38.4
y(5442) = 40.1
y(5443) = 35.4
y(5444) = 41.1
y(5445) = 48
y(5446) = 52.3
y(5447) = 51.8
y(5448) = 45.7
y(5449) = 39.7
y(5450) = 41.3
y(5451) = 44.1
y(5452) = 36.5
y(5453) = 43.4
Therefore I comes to 0.057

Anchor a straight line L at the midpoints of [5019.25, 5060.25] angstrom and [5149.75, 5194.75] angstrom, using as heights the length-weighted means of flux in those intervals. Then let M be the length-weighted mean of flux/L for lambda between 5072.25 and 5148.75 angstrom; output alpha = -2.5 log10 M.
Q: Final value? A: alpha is -0.08 mag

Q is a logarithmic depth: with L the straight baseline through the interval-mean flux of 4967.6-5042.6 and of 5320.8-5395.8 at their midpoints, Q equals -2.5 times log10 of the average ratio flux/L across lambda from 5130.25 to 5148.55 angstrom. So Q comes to 0.06 mag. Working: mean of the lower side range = 35.7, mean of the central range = 34.9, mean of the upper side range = 39.1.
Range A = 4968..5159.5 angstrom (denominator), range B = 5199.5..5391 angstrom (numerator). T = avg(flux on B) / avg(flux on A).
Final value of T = 1.0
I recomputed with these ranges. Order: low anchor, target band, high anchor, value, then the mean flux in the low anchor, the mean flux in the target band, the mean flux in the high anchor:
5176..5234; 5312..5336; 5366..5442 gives -0.030 mag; 34.5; 38.3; 39.2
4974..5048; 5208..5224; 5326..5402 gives 0.060 mag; 35.7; 35.6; 39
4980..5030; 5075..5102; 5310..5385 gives -0.075 mag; 35.2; 38.8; 39.4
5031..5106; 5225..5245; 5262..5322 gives -0.007 mag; 37.9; 37.9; 37.6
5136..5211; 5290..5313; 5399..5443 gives -0.050 mag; 34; 38.5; 39.4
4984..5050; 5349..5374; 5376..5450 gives -0.024 mag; 35.4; 40.1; 39.8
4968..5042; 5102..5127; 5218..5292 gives -0.025 mag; 35.7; 37.2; 37.3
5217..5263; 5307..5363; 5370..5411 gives -0.023 mag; 38.2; 39.4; 38.7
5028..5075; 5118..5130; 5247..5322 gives 0.062 mag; 37.3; 35.4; 38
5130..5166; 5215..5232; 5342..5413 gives 0.022 mag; 35.9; 36.3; 39.4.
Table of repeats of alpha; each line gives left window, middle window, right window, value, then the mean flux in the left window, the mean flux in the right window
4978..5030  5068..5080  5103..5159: -0.115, 35.4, 36.1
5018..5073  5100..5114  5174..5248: -0.038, 36.7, 35.3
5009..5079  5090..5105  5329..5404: -0.019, 37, 39.3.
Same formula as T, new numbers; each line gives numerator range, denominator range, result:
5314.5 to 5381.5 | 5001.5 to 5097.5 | 1.06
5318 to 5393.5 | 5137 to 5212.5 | 1.16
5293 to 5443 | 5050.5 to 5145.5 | 1.04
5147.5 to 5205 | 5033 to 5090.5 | 0.89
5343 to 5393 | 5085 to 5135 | 1.07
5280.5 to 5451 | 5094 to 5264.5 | 1.10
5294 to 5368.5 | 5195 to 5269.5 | 1.06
